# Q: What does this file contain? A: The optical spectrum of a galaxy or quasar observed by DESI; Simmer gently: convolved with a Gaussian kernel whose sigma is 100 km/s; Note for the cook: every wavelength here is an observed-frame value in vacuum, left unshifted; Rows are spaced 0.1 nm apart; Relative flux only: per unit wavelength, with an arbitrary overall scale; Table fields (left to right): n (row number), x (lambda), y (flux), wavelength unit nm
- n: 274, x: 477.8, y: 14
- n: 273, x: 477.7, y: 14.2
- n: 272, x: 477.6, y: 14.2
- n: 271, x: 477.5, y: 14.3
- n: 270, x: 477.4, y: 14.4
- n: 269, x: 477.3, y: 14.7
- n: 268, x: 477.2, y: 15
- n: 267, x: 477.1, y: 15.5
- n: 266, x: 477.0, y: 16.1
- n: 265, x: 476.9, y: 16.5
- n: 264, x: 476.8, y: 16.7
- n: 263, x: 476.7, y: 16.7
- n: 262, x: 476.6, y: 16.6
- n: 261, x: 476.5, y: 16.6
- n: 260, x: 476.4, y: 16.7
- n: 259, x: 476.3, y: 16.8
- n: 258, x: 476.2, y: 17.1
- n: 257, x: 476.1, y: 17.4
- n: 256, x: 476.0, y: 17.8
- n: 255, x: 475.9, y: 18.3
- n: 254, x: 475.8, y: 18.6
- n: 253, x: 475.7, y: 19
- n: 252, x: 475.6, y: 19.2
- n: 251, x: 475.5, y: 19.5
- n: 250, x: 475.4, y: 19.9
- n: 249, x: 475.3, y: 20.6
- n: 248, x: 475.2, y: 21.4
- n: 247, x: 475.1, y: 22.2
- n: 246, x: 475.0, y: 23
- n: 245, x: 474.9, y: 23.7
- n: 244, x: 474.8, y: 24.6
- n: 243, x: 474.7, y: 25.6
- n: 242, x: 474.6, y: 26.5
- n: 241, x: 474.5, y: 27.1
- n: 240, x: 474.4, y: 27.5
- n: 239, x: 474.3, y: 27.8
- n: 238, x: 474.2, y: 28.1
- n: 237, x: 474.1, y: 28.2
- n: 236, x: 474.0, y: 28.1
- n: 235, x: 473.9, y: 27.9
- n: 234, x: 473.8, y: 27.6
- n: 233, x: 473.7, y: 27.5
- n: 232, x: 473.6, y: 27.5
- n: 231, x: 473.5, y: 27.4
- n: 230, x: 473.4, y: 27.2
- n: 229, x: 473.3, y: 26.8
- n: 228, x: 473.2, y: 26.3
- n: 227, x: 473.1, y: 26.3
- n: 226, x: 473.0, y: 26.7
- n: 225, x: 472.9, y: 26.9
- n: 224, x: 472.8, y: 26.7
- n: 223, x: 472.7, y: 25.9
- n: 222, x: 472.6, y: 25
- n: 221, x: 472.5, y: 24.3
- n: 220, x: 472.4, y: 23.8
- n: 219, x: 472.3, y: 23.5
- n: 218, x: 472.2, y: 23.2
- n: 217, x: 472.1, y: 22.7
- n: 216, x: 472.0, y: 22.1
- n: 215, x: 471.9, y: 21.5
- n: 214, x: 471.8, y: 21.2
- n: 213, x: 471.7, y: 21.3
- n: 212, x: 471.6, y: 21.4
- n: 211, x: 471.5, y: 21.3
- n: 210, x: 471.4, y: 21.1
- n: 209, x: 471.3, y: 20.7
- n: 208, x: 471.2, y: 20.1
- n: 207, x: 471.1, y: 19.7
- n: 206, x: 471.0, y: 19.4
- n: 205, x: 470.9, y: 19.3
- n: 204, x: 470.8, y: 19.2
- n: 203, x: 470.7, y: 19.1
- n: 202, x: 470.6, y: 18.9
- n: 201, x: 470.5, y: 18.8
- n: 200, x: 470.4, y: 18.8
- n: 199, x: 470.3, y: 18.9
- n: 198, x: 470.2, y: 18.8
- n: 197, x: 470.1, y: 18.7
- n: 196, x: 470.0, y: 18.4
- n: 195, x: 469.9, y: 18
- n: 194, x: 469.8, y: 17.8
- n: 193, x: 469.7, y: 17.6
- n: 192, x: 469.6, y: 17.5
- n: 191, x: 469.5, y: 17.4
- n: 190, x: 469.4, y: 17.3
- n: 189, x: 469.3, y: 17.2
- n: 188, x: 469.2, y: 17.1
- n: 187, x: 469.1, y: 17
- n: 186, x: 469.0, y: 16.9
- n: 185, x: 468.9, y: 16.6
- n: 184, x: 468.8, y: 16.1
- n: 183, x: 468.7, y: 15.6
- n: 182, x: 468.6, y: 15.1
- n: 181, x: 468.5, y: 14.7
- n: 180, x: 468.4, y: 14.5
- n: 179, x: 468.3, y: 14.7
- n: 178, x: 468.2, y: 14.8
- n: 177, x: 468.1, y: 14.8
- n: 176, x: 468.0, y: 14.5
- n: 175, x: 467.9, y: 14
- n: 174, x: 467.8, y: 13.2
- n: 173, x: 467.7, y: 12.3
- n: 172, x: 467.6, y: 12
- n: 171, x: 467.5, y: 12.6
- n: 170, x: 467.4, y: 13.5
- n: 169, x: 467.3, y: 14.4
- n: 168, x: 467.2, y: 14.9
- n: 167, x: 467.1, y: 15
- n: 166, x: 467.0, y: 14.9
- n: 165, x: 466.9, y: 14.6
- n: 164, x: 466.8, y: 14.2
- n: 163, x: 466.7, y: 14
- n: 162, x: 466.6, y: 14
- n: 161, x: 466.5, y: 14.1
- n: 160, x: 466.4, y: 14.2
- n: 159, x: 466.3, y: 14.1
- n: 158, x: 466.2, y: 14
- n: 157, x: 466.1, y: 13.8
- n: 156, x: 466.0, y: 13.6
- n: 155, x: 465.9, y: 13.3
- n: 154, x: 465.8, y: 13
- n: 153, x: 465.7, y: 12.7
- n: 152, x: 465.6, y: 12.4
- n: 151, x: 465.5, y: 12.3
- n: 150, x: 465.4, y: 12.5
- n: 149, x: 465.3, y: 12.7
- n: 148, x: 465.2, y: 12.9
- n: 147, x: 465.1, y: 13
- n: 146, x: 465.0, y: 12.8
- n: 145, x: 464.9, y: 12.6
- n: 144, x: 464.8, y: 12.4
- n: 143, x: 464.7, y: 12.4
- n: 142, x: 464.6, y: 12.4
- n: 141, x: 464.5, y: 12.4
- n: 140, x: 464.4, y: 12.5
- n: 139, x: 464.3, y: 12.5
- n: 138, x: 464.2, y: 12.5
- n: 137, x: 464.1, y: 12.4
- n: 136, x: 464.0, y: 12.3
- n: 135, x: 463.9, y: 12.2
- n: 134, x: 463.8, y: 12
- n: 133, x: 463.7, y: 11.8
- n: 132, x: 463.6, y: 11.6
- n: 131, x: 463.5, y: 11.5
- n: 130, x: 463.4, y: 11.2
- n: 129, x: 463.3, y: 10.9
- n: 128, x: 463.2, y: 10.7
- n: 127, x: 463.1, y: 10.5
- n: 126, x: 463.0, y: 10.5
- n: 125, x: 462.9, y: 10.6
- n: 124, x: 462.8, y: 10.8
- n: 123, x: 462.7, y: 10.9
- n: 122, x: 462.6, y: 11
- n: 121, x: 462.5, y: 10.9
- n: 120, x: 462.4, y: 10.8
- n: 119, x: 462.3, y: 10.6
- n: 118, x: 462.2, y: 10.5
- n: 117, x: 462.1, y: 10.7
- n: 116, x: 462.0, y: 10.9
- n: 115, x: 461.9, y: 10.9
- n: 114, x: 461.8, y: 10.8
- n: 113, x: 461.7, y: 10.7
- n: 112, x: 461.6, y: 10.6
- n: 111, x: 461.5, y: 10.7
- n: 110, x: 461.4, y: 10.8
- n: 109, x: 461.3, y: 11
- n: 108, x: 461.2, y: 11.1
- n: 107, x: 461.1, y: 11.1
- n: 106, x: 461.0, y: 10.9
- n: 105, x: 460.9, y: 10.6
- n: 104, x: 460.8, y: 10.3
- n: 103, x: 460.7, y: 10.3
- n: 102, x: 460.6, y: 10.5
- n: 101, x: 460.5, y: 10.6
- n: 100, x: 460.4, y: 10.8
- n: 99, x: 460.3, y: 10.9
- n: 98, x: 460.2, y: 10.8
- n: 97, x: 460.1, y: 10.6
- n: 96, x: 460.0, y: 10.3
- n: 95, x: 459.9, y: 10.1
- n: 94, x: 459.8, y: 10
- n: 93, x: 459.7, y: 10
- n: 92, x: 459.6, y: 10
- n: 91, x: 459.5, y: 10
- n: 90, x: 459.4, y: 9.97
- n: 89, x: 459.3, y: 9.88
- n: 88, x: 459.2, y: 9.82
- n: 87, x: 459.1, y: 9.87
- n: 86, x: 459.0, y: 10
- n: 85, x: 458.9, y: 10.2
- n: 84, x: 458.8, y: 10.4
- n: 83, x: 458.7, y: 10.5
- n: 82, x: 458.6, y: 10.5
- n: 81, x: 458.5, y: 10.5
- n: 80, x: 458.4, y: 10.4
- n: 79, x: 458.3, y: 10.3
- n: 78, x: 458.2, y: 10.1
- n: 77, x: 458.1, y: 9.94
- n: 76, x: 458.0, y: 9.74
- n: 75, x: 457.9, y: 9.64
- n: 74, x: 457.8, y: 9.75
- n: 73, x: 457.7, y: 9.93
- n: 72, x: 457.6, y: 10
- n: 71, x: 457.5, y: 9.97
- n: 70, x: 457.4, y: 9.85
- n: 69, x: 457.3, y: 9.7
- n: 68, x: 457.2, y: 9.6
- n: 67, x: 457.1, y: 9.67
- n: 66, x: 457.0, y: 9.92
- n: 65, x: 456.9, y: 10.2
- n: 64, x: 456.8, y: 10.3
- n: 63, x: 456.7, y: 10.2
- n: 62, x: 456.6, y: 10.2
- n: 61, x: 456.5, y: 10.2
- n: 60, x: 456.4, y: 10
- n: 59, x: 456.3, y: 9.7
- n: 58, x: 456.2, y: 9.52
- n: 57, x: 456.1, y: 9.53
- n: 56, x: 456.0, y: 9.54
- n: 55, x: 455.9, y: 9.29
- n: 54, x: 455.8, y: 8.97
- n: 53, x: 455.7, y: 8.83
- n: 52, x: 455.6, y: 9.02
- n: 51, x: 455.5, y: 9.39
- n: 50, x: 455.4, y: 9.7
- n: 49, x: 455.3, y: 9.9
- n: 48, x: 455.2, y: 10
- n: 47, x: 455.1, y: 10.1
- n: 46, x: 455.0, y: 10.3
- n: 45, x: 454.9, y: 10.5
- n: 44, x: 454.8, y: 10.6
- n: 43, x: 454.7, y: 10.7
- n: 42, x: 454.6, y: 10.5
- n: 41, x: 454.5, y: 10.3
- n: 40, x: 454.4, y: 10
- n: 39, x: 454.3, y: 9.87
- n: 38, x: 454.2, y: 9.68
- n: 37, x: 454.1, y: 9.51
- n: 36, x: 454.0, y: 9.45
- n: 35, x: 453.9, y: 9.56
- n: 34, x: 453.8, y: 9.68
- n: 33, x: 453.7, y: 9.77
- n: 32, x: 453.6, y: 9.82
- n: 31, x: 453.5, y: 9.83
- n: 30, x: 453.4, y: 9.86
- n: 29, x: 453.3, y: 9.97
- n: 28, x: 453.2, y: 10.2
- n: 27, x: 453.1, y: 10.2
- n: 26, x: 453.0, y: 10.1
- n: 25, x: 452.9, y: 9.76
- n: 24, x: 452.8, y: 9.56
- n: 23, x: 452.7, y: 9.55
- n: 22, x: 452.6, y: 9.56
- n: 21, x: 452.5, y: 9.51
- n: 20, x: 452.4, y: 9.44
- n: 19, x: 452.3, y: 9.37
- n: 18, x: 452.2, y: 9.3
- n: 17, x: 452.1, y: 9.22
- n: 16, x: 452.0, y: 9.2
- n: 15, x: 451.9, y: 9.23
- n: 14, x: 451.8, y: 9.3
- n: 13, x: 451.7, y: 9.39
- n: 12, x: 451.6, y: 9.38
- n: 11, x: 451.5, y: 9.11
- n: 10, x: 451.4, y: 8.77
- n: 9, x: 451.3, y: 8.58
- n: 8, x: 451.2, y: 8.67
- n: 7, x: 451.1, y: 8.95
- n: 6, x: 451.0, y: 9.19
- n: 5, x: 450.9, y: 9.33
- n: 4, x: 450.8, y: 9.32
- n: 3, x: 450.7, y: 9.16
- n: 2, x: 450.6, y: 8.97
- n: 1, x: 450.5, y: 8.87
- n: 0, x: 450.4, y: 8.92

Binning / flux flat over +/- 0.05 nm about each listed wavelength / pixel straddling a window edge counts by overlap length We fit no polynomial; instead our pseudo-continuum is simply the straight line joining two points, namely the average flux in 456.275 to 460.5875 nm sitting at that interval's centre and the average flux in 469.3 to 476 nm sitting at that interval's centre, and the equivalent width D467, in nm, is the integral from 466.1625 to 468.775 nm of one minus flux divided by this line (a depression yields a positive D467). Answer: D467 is 0.545 nm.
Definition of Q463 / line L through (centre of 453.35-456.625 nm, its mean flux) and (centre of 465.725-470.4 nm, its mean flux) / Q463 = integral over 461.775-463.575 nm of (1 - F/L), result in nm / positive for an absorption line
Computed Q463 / 0.31 nm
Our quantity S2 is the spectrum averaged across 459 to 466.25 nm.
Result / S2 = 11.4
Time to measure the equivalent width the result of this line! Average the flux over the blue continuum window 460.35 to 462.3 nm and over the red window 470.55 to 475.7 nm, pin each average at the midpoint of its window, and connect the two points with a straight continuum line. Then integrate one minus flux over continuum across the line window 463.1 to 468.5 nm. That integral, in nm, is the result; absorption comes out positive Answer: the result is 0.86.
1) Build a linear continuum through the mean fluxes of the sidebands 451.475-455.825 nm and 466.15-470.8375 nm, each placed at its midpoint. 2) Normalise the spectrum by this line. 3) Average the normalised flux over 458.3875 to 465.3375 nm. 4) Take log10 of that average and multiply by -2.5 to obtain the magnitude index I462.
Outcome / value 0.19 mag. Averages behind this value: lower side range 9.72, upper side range 15.8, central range 11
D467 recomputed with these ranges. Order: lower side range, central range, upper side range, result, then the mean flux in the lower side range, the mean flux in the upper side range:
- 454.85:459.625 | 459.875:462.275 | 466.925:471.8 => 0.29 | 9.91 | 17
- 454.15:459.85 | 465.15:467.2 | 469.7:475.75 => 0.46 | 9.95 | 23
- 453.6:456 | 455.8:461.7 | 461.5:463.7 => 0.09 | 9.8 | 10.9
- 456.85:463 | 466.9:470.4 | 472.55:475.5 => 0.73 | 10.4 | 25.8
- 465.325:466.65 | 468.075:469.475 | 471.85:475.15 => 0.16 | 13.4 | 25.7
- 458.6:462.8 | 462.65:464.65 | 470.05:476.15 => 0.28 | 10.5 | 22.9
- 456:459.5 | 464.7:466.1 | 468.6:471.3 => 0.21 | 9.99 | 18.1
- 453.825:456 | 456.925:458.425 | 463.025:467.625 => 0.10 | 9.81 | 12.9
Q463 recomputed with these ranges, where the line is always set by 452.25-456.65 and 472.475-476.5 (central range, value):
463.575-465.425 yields 0.48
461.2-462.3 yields 0.30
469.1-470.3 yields 0.15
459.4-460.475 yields 0.26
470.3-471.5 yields 0.09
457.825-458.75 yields 0.17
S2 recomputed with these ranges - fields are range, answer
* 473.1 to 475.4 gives 25.9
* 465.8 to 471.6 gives 16.3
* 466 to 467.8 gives 13.9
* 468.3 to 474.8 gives 21.8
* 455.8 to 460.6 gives 10.1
